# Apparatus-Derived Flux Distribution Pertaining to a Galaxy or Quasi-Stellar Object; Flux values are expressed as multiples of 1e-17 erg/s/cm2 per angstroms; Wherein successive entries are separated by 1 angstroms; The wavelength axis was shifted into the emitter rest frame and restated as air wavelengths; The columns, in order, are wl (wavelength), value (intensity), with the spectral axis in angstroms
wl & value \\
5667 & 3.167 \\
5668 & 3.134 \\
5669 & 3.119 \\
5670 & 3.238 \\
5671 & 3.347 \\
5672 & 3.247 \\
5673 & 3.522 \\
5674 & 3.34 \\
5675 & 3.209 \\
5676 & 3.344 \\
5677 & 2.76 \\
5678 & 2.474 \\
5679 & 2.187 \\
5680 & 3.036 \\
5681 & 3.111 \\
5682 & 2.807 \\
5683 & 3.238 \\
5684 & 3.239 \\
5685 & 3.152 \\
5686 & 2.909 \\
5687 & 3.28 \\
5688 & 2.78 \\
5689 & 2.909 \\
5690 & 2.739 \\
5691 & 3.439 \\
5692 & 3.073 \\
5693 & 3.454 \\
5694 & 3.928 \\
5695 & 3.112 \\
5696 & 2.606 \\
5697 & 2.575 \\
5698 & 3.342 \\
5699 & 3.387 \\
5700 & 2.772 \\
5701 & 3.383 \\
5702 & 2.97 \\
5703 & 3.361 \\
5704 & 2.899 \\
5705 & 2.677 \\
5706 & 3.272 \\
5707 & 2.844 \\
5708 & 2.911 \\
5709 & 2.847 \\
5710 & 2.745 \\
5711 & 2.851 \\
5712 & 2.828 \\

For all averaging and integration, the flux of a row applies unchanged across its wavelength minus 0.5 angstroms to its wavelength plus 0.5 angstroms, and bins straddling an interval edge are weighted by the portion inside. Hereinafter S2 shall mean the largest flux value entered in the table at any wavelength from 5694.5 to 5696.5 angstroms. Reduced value 3.112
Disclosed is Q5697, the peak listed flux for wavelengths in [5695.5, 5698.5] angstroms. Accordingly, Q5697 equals 3.342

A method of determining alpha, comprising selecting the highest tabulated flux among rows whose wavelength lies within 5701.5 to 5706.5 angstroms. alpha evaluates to 3.361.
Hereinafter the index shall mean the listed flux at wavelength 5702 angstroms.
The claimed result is 2.97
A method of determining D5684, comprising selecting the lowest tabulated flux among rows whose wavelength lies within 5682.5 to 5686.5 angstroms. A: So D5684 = 2.909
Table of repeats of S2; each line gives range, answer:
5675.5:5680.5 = 3.344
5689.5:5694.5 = 3.928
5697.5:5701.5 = 3.387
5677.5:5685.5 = 3.239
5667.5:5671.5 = 3.347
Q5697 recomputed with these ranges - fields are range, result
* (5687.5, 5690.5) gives 2.909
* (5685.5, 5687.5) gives 3.28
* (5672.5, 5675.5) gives 3.522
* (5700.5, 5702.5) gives 3.383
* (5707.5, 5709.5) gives 2.911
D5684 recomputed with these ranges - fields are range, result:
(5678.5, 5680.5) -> 2.187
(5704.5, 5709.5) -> 2.677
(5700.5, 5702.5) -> 2.97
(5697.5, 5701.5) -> 2.772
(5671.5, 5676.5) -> 3.209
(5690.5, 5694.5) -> 3.073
